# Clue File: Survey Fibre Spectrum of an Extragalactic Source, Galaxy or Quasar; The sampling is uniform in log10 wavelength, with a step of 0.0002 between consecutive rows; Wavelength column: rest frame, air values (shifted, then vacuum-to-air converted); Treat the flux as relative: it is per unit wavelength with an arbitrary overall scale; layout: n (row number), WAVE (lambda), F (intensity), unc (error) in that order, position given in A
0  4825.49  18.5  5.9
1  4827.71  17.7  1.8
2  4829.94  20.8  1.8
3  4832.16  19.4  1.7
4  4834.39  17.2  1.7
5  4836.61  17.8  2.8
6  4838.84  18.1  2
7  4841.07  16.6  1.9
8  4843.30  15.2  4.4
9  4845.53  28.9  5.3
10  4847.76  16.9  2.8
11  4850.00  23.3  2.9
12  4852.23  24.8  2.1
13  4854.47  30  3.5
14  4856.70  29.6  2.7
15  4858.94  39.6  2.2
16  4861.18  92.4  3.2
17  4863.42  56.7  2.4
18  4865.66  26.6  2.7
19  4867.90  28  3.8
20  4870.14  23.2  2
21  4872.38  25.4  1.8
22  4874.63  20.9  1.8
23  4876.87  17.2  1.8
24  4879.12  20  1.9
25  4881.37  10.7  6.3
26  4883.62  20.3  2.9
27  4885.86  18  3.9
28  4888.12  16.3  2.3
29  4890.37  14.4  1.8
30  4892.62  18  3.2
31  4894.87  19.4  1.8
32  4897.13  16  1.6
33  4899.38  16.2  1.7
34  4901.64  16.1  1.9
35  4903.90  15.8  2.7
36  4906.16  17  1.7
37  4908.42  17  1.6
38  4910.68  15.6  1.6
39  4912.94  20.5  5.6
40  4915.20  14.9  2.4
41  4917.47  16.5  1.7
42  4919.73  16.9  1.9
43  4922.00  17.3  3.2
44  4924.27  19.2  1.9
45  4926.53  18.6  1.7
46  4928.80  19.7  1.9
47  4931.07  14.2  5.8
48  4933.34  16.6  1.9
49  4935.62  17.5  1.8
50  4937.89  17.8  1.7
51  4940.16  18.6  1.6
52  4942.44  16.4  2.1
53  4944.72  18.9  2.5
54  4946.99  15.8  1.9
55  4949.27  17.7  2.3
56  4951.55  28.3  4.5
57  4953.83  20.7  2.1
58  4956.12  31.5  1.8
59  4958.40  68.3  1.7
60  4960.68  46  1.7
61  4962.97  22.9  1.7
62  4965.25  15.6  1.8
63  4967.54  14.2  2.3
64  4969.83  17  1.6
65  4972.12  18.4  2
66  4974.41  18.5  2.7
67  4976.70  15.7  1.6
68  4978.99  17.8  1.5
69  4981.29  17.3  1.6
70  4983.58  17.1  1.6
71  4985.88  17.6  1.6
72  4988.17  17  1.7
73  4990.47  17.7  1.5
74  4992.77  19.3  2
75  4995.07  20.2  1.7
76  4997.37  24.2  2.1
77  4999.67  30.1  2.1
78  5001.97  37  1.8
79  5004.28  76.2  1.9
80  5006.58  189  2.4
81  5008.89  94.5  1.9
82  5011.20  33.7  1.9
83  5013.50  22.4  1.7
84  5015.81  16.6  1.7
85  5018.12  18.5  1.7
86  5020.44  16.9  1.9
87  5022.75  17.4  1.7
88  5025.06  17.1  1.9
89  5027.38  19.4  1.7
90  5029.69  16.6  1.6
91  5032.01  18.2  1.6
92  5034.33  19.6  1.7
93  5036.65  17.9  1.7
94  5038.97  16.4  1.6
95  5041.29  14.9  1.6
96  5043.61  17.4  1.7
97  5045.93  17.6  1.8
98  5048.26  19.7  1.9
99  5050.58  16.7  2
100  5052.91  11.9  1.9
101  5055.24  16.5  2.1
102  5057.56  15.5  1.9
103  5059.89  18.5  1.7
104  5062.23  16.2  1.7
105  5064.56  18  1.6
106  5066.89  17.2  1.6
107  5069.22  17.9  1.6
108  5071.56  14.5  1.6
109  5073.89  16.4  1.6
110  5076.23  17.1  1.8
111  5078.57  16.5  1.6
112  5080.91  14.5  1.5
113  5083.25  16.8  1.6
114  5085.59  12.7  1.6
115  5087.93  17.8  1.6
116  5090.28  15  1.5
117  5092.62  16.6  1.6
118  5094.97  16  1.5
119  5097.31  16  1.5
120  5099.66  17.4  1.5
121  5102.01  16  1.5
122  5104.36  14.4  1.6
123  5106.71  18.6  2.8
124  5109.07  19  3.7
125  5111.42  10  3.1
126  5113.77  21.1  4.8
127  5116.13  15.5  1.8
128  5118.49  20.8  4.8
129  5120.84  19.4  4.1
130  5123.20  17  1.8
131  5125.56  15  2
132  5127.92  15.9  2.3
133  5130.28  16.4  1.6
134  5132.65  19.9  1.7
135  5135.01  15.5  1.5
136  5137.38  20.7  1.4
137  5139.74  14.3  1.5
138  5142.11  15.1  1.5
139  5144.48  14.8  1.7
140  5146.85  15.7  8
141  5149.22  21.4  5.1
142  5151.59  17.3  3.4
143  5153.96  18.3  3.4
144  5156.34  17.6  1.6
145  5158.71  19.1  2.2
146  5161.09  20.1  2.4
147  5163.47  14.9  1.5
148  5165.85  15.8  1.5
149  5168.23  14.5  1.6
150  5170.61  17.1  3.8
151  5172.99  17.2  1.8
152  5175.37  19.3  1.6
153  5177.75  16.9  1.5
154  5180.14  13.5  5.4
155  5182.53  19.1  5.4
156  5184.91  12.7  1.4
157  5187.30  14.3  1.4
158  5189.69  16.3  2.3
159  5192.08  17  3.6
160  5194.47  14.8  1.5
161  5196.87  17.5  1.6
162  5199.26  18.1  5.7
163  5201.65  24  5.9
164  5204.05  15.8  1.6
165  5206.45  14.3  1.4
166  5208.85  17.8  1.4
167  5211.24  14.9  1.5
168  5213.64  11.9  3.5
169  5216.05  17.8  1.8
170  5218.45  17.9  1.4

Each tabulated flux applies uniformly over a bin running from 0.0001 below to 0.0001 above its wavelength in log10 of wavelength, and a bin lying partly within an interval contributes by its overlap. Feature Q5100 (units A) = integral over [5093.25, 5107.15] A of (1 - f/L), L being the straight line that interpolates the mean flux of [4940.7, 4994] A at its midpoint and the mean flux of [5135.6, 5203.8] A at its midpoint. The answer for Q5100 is 1.8 A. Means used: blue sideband 22.1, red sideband 17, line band 16.3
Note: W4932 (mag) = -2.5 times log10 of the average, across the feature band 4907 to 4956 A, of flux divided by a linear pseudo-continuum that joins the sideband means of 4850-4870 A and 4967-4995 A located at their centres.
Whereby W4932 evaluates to 0.375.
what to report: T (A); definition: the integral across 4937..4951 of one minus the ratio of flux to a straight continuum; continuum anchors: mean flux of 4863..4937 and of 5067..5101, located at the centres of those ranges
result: 0.3 A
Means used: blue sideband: 19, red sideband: 16.1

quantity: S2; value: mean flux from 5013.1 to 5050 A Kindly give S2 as 17.8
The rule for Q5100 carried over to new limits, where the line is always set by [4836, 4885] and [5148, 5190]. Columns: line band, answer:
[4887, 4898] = 4.0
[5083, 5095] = 2.4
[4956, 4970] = -4.5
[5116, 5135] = 1.0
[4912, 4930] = 5.3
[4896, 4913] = 6.2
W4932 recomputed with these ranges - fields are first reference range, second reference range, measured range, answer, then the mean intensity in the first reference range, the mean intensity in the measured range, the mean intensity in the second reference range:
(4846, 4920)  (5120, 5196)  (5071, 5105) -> 0.164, 23.6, 15.9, 16.8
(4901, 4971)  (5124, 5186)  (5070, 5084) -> 0.144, 20.8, 16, 16.9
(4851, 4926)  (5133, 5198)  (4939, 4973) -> -0.143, 23.3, 24.7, 16.7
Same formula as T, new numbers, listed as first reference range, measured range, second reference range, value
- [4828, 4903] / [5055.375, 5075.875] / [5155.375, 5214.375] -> 2.7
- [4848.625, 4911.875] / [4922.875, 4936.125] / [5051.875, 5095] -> 2.8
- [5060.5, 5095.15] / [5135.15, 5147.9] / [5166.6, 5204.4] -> 0.4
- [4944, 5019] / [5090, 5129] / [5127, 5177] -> 7.7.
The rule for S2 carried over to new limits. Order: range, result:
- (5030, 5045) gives 17.4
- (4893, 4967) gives 20.7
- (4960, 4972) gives 21.8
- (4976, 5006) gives 28.5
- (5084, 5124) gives 16.7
